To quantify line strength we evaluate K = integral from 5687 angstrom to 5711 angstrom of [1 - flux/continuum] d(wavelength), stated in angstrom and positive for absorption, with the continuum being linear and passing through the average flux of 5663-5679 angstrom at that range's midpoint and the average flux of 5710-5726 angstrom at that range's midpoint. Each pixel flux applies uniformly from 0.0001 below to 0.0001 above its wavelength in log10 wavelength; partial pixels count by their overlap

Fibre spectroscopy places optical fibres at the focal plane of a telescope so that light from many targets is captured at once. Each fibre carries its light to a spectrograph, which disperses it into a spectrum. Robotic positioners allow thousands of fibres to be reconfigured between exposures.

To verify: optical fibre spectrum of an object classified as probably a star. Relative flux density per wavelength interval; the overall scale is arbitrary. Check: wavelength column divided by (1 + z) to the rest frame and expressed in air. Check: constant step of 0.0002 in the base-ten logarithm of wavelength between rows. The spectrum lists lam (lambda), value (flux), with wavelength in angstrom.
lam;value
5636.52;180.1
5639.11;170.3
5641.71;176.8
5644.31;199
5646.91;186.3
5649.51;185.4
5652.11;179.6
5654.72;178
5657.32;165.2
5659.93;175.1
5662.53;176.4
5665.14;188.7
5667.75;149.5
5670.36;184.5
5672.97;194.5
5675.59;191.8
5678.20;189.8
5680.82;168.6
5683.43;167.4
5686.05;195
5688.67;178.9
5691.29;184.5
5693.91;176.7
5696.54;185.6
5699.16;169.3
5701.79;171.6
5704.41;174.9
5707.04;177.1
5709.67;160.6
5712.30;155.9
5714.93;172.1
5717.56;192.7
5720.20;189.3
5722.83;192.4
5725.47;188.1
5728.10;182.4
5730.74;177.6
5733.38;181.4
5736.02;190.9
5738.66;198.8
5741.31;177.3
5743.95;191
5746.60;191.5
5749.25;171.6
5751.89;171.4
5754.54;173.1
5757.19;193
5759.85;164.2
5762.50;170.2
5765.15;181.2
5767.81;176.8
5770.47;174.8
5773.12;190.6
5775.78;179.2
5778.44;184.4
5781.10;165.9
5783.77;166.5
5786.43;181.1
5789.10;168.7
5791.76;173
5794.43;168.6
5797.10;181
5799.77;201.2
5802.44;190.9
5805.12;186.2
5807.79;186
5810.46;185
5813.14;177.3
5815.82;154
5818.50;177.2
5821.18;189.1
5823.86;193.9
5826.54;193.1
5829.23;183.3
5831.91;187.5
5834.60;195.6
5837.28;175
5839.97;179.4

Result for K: 0.7 angstrom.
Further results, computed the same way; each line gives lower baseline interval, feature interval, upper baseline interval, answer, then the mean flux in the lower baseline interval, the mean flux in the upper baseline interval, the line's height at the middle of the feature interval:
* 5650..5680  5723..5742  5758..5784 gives -0.9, 179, 176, 177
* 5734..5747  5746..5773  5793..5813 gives 1.6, 189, 185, 188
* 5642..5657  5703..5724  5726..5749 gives 1.0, 184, 186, 185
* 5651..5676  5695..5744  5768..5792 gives -0.9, 178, 176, 177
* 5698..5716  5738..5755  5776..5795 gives -1.1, 169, 173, 171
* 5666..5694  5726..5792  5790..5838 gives 1.0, 180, 183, 182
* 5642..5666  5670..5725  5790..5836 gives 0.6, 181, 184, 182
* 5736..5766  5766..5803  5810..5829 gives 0.5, 181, 181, 181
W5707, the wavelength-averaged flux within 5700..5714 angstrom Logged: 168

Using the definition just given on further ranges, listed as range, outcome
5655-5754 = 180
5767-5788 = 177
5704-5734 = 179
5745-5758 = 180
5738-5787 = 179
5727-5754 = 183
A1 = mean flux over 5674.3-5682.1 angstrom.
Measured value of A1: 183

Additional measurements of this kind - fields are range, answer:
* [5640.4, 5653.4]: 185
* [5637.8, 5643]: 174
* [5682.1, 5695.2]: 181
